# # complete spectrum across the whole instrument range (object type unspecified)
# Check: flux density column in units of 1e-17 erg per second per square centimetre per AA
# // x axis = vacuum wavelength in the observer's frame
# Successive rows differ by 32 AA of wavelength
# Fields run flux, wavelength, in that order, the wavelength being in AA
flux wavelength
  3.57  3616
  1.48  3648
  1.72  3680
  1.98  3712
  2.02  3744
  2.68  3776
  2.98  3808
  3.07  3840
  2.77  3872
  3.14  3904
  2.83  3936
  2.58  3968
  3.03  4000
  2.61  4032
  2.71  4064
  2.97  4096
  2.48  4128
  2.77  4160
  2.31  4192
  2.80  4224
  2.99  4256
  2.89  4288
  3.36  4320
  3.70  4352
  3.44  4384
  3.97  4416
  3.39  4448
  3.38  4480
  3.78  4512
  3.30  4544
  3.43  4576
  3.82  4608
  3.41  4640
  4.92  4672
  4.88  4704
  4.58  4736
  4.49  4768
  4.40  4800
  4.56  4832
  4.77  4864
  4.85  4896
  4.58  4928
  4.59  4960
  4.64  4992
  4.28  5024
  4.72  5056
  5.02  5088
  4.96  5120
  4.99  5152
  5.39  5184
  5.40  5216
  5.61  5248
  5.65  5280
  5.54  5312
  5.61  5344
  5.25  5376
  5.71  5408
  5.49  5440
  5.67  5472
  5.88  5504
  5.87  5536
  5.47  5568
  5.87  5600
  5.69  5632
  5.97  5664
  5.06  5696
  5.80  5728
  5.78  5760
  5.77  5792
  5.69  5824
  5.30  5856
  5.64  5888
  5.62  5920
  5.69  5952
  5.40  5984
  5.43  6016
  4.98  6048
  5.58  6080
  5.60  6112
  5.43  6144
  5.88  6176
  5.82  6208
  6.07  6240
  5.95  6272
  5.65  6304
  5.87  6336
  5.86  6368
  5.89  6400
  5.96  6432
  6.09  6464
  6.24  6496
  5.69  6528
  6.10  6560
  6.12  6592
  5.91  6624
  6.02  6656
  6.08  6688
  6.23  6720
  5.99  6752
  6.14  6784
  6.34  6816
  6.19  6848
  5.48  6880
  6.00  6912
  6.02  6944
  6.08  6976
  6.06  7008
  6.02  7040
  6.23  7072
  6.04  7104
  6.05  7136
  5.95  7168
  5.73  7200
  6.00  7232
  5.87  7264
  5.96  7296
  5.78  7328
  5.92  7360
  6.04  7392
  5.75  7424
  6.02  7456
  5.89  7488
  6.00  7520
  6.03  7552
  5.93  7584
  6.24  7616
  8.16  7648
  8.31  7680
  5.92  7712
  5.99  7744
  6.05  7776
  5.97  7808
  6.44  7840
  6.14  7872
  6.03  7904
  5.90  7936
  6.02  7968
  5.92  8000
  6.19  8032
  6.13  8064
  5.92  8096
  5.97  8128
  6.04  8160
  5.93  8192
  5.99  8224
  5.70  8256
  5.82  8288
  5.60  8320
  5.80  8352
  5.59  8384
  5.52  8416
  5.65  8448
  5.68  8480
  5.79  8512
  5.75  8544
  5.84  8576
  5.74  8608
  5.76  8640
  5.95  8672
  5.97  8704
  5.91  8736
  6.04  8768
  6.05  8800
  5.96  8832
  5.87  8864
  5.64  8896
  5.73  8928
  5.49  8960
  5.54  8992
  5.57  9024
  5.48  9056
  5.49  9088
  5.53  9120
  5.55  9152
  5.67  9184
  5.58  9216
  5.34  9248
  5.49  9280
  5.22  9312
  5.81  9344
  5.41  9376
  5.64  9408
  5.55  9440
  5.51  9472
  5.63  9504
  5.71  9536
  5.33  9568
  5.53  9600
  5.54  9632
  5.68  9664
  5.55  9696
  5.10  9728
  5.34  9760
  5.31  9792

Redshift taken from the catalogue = 0.167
